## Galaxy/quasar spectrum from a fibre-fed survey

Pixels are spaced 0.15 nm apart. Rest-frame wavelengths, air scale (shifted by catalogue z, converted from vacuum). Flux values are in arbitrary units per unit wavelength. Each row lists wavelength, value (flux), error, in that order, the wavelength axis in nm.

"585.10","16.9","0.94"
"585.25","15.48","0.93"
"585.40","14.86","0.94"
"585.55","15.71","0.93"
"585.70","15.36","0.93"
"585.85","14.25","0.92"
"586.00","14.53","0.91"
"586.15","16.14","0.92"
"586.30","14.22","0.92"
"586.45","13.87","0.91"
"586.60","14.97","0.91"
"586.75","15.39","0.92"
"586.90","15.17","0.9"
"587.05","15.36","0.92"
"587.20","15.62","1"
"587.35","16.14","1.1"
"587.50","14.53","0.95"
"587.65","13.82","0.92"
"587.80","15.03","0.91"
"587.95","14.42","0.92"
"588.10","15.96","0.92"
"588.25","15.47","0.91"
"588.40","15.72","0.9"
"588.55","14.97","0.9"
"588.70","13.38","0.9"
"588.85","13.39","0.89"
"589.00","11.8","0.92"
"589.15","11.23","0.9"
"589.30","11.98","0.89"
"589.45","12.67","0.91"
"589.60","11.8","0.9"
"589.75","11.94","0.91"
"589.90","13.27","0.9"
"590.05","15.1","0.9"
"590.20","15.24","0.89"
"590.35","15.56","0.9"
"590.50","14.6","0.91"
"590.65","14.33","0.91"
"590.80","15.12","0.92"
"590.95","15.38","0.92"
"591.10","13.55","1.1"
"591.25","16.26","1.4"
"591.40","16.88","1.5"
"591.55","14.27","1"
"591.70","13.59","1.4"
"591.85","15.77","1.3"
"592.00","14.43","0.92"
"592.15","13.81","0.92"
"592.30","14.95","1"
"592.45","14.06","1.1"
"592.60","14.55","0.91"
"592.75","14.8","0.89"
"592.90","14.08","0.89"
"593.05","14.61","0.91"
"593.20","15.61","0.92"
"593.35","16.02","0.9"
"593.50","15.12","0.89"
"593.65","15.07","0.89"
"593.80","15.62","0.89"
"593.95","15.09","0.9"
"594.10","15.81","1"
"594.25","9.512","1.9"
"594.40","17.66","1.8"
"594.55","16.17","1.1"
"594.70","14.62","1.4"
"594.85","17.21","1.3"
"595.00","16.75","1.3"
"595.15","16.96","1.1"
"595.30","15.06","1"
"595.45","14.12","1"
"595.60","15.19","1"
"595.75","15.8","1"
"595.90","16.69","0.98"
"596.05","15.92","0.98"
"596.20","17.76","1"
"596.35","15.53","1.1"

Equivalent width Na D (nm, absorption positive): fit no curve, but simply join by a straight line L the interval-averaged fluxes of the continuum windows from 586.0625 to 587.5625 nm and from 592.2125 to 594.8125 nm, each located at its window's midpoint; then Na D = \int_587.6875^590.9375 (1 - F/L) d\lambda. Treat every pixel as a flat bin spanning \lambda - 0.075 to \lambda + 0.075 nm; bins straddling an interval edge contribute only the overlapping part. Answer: 0.23 nm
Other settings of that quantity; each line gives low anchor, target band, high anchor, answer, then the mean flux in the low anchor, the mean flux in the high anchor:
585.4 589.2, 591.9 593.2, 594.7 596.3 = 0.089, 14.7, 16.1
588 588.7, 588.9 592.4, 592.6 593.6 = 0.248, 15.3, 15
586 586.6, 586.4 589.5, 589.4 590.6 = -0.002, 14.7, 13.8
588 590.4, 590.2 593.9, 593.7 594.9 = -0.104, 13.7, 15.2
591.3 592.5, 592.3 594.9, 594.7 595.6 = 0.053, 14.8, 15.8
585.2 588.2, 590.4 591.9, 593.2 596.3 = 0.037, 15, 15.6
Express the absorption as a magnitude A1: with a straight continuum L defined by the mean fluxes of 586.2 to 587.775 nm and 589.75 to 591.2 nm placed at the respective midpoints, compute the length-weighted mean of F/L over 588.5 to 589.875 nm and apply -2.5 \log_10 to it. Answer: 0.17 mag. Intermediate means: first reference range 14.9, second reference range 14.6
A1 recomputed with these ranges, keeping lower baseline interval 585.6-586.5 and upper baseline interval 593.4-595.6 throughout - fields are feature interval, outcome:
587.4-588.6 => -0.01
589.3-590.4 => 0.12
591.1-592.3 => 0.02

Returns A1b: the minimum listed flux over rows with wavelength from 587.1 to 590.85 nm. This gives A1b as 11.23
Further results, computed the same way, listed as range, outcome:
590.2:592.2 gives 13.55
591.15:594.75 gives 9.512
